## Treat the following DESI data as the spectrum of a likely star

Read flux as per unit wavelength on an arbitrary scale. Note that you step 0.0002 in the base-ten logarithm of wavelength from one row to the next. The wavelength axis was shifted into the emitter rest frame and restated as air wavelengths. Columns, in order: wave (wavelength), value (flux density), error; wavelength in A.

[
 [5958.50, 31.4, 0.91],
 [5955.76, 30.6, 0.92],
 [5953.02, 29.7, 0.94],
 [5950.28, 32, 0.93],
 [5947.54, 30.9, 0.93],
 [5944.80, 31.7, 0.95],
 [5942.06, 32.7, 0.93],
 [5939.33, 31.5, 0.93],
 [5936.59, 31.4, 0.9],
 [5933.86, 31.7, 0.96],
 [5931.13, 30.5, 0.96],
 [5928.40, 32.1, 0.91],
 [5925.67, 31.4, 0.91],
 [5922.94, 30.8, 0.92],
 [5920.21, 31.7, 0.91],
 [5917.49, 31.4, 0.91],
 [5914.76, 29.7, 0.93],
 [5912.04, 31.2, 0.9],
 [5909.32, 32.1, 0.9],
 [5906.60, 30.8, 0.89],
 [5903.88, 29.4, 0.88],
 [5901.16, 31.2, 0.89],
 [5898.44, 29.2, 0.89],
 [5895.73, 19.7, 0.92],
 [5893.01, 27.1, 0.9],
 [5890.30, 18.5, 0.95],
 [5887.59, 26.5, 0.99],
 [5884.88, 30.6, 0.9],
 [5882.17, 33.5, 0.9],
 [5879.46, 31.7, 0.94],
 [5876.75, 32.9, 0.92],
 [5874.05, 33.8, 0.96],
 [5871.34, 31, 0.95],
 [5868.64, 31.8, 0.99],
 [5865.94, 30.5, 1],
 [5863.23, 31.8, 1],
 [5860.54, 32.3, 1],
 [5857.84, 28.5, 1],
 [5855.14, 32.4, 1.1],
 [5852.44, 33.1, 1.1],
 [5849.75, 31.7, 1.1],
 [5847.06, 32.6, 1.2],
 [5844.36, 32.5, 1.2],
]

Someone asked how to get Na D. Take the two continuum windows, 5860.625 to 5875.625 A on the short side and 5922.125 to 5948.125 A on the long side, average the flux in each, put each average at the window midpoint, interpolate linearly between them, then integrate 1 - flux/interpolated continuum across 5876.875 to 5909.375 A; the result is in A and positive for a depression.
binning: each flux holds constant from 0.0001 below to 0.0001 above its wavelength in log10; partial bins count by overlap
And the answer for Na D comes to 3.42 A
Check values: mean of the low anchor 31.9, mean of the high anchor 31.5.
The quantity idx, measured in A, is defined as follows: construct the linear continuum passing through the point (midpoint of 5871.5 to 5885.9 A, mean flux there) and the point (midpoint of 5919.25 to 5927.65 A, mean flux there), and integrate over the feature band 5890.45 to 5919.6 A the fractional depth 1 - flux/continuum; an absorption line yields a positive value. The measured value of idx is 2.70 A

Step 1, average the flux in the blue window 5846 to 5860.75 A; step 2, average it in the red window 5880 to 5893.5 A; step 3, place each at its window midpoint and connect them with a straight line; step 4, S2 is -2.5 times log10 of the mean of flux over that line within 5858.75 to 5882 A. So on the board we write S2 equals -0.09 mag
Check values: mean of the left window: 31.7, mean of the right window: 27.5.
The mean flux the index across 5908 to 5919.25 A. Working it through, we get 31.1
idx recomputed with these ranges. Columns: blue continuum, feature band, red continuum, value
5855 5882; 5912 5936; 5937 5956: 0.2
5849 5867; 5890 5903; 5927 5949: 2.3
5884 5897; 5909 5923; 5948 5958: -2.2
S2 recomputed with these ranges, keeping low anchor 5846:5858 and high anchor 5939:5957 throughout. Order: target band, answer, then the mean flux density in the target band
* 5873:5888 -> 0.00 mag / 31.8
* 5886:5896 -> 0.33 mag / 23.5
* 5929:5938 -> 0.00 mag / 31.3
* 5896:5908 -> 0.09 mag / 29.2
